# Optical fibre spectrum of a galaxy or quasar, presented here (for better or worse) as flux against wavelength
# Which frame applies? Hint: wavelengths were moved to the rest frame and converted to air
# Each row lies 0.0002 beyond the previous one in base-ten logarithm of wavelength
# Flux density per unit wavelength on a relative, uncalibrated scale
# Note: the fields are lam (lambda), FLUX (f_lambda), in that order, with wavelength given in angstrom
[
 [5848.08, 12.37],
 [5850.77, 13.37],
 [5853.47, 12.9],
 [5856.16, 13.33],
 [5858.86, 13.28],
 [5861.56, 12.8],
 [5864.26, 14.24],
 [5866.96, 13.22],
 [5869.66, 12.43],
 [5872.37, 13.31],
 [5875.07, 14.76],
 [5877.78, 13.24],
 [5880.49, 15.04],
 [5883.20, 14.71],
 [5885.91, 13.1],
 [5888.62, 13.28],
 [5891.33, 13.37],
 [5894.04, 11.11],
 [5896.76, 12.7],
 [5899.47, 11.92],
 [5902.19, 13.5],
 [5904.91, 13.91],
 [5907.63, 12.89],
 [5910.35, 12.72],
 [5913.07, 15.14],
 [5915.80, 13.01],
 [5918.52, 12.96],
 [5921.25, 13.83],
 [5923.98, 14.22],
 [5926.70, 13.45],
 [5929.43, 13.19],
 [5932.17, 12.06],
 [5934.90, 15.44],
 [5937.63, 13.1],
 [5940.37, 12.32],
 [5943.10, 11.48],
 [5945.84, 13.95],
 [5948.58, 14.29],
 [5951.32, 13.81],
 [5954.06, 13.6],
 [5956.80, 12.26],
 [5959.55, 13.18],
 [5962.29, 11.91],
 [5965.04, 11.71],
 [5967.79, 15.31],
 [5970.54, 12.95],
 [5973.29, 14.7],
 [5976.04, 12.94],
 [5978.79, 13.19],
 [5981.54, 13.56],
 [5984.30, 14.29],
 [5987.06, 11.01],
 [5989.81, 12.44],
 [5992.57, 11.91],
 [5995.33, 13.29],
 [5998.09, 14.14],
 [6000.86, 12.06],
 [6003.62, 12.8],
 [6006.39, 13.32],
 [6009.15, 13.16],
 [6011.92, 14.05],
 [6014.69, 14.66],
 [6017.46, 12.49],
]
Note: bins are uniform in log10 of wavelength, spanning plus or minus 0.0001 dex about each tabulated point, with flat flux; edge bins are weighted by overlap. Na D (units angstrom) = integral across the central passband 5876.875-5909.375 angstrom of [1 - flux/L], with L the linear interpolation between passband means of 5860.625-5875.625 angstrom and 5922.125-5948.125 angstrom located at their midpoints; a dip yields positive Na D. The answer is 0.3 angstrom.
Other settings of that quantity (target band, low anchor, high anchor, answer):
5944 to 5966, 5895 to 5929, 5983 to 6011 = 0.0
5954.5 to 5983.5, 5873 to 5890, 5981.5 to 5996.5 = -0.7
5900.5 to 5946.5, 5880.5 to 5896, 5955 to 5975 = -0.5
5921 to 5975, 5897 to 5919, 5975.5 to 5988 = -0.7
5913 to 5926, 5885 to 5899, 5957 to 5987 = -0.8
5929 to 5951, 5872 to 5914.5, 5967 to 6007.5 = 0.1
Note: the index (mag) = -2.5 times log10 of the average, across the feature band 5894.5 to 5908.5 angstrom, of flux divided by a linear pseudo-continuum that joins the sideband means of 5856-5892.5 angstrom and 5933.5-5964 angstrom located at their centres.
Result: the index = 0.048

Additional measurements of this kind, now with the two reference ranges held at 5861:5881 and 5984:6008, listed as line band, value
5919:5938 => -0.033 mag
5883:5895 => 0.037 mag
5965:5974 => -0.077 mag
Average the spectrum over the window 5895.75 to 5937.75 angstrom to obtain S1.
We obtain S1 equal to 13.4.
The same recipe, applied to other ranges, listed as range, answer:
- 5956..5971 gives 12.9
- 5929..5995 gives 13.1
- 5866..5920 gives 13.3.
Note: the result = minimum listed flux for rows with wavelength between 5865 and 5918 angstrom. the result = 11.11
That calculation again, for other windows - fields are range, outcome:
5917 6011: 11.01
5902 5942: 12.06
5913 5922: 12.96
